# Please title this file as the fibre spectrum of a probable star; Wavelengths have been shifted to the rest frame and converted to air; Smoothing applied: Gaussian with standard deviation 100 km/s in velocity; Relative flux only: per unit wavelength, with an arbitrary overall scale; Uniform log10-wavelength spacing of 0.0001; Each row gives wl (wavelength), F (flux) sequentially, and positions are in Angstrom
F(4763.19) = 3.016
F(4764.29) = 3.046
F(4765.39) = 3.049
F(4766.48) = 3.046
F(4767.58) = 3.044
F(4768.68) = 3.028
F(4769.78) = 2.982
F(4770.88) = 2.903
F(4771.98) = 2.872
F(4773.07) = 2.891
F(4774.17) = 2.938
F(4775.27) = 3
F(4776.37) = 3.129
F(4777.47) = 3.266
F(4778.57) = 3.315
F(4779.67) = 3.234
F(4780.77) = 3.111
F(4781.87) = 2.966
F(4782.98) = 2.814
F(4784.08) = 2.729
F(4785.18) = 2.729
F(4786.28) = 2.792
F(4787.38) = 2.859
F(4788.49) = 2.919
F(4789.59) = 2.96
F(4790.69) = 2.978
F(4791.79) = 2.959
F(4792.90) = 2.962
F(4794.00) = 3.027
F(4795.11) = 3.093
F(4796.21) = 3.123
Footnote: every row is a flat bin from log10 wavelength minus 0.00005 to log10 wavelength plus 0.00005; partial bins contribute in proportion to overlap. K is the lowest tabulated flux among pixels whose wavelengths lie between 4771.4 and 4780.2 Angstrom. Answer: 2.872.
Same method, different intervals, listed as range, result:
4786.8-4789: 2.859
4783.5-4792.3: 2.729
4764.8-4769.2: 3.028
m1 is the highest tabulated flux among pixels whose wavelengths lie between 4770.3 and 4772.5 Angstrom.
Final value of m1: 2.903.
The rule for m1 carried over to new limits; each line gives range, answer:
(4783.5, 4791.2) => 2.978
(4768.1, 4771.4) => 3.028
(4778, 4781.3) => 3.315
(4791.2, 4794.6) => 3.027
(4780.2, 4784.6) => 3.111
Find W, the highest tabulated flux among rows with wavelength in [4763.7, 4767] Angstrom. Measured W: 3.049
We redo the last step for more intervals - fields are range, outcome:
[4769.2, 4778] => 3.266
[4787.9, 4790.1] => 2.96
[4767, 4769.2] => 3.044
